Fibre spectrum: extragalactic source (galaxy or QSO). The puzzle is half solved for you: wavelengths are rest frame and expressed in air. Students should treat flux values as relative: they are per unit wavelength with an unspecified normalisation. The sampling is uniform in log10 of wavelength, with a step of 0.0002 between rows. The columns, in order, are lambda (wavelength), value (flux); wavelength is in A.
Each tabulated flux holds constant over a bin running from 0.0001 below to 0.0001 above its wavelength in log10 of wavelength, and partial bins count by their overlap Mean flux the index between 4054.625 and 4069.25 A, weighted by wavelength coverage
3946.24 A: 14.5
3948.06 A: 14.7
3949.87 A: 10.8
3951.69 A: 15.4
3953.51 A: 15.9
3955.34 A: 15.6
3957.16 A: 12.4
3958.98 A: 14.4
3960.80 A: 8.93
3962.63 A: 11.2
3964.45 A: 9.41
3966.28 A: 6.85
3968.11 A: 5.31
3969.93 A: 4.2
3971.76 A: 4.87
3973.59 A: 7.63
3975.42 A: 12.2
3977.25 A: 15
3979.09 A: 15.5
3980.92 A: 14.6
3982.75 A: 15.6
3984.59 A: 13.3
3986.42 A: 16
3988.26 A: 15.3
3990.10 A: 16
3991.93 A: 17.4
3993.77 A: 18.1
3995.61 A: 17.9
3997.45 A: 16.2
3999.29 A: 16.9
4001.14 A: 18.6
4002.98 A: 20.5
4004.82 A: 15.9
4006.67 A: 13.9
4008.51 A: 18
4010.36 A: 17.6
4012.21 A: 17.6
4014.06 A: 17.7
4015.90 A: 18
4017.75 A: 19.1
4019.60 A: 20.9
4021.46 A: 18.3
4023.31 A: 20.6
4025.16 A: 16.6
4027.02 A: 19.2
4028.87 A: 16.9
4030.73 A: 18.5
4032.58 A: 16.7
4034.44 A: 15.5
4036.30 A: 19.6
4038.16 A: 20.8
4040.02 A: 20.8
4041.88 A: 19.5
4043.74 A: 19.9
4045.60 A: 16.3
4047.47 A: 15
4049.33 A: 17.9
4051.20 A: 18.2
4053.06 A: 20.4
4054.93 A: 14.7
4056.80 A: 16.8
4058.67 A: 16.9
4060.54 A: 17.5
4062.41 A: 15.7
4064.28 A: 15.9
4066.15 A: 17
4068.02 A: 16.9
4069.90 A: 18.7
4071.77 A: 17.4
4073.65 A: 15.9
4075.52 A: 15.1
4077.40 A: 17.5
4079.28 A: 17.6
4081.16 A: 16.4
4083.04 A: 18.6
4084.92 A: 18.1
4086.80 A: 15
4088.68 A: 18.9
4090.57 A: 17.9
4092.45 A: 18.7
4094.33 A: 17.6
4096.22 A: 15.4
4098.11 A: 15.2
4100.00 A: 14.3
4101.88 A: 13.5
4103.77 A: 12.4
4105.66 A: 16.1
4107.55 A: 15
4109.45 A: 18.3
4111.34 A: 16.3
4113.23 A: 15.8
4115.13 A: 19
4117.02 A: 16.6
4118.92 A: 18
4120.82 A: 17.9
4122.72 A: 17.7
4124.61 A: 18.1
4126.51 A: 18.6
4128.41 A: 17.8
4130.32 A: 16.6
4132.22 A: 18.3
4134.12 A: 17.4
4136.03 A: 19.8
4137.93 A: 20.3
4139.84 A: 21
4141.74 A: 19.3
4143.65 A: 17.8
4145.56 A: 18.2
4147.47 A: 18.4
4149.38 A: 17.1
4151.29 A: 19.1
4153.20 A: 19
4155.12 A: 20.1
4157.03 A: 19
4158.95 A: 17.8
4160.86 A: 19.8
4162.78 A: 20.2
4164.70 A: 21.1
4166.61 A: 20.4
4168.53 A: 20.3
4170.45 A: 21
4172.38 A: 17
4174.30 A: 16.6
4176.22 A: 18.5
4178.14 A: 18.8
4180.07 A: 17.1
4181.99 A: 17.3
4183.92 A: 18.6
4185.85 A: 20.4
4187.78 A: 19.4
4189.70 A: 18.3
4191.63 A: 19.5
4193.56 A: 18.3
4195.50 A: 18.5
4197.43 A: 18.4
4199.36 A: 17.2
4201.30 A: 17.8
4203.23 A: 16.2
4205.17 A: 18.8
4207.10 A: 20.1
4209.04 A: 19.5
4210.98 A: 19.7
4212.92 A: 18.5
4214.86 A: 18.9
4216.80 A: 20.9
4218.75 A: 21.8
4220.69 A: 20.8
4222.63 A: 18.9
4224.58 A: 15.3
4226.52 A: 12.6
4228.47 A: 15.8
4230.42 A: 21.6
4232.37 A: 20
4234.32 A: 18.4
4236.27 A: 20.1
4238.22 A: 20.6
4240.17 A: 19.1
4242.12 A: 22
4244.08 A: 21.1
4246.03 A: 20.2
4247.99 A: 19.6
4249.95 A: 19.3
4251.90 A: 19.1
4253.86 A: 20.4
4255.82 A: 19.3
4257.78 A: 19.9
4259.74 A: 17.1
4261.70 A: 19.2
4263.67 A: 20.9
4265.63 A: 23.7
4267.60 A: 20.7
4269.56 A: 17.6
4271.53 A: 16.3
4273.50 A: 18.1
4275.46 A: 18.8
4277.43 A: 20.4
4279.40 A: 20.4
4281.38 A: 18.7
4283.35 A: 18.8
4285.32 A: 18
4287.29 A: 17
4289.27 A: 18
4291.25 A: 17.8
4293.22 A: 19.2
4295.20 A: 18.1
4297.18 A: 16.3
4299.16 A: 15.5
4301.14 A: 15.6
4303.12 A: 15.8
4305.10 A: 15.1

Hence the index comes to 16.5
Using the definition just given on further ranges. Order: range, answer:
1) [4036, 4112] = 17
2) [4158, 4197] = 18.9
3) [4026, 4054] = 18.3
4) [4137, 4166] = 19.2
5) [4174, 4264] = 19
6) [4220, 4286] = 19.2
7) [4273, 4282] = 19.4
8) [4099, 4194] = 18.1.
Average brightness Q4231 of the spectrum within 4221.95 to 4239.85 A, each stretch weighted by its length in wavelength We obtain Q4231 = 18.2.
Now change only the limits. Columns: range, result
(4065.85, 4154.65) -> 17.4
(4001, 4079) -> 17.7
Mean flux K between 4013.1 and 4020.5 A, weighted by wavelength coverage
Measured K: 18.9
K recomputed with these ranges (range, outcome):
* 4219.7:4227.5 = 16.9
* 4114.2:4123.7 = 17.9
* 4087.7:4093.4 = 18.5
